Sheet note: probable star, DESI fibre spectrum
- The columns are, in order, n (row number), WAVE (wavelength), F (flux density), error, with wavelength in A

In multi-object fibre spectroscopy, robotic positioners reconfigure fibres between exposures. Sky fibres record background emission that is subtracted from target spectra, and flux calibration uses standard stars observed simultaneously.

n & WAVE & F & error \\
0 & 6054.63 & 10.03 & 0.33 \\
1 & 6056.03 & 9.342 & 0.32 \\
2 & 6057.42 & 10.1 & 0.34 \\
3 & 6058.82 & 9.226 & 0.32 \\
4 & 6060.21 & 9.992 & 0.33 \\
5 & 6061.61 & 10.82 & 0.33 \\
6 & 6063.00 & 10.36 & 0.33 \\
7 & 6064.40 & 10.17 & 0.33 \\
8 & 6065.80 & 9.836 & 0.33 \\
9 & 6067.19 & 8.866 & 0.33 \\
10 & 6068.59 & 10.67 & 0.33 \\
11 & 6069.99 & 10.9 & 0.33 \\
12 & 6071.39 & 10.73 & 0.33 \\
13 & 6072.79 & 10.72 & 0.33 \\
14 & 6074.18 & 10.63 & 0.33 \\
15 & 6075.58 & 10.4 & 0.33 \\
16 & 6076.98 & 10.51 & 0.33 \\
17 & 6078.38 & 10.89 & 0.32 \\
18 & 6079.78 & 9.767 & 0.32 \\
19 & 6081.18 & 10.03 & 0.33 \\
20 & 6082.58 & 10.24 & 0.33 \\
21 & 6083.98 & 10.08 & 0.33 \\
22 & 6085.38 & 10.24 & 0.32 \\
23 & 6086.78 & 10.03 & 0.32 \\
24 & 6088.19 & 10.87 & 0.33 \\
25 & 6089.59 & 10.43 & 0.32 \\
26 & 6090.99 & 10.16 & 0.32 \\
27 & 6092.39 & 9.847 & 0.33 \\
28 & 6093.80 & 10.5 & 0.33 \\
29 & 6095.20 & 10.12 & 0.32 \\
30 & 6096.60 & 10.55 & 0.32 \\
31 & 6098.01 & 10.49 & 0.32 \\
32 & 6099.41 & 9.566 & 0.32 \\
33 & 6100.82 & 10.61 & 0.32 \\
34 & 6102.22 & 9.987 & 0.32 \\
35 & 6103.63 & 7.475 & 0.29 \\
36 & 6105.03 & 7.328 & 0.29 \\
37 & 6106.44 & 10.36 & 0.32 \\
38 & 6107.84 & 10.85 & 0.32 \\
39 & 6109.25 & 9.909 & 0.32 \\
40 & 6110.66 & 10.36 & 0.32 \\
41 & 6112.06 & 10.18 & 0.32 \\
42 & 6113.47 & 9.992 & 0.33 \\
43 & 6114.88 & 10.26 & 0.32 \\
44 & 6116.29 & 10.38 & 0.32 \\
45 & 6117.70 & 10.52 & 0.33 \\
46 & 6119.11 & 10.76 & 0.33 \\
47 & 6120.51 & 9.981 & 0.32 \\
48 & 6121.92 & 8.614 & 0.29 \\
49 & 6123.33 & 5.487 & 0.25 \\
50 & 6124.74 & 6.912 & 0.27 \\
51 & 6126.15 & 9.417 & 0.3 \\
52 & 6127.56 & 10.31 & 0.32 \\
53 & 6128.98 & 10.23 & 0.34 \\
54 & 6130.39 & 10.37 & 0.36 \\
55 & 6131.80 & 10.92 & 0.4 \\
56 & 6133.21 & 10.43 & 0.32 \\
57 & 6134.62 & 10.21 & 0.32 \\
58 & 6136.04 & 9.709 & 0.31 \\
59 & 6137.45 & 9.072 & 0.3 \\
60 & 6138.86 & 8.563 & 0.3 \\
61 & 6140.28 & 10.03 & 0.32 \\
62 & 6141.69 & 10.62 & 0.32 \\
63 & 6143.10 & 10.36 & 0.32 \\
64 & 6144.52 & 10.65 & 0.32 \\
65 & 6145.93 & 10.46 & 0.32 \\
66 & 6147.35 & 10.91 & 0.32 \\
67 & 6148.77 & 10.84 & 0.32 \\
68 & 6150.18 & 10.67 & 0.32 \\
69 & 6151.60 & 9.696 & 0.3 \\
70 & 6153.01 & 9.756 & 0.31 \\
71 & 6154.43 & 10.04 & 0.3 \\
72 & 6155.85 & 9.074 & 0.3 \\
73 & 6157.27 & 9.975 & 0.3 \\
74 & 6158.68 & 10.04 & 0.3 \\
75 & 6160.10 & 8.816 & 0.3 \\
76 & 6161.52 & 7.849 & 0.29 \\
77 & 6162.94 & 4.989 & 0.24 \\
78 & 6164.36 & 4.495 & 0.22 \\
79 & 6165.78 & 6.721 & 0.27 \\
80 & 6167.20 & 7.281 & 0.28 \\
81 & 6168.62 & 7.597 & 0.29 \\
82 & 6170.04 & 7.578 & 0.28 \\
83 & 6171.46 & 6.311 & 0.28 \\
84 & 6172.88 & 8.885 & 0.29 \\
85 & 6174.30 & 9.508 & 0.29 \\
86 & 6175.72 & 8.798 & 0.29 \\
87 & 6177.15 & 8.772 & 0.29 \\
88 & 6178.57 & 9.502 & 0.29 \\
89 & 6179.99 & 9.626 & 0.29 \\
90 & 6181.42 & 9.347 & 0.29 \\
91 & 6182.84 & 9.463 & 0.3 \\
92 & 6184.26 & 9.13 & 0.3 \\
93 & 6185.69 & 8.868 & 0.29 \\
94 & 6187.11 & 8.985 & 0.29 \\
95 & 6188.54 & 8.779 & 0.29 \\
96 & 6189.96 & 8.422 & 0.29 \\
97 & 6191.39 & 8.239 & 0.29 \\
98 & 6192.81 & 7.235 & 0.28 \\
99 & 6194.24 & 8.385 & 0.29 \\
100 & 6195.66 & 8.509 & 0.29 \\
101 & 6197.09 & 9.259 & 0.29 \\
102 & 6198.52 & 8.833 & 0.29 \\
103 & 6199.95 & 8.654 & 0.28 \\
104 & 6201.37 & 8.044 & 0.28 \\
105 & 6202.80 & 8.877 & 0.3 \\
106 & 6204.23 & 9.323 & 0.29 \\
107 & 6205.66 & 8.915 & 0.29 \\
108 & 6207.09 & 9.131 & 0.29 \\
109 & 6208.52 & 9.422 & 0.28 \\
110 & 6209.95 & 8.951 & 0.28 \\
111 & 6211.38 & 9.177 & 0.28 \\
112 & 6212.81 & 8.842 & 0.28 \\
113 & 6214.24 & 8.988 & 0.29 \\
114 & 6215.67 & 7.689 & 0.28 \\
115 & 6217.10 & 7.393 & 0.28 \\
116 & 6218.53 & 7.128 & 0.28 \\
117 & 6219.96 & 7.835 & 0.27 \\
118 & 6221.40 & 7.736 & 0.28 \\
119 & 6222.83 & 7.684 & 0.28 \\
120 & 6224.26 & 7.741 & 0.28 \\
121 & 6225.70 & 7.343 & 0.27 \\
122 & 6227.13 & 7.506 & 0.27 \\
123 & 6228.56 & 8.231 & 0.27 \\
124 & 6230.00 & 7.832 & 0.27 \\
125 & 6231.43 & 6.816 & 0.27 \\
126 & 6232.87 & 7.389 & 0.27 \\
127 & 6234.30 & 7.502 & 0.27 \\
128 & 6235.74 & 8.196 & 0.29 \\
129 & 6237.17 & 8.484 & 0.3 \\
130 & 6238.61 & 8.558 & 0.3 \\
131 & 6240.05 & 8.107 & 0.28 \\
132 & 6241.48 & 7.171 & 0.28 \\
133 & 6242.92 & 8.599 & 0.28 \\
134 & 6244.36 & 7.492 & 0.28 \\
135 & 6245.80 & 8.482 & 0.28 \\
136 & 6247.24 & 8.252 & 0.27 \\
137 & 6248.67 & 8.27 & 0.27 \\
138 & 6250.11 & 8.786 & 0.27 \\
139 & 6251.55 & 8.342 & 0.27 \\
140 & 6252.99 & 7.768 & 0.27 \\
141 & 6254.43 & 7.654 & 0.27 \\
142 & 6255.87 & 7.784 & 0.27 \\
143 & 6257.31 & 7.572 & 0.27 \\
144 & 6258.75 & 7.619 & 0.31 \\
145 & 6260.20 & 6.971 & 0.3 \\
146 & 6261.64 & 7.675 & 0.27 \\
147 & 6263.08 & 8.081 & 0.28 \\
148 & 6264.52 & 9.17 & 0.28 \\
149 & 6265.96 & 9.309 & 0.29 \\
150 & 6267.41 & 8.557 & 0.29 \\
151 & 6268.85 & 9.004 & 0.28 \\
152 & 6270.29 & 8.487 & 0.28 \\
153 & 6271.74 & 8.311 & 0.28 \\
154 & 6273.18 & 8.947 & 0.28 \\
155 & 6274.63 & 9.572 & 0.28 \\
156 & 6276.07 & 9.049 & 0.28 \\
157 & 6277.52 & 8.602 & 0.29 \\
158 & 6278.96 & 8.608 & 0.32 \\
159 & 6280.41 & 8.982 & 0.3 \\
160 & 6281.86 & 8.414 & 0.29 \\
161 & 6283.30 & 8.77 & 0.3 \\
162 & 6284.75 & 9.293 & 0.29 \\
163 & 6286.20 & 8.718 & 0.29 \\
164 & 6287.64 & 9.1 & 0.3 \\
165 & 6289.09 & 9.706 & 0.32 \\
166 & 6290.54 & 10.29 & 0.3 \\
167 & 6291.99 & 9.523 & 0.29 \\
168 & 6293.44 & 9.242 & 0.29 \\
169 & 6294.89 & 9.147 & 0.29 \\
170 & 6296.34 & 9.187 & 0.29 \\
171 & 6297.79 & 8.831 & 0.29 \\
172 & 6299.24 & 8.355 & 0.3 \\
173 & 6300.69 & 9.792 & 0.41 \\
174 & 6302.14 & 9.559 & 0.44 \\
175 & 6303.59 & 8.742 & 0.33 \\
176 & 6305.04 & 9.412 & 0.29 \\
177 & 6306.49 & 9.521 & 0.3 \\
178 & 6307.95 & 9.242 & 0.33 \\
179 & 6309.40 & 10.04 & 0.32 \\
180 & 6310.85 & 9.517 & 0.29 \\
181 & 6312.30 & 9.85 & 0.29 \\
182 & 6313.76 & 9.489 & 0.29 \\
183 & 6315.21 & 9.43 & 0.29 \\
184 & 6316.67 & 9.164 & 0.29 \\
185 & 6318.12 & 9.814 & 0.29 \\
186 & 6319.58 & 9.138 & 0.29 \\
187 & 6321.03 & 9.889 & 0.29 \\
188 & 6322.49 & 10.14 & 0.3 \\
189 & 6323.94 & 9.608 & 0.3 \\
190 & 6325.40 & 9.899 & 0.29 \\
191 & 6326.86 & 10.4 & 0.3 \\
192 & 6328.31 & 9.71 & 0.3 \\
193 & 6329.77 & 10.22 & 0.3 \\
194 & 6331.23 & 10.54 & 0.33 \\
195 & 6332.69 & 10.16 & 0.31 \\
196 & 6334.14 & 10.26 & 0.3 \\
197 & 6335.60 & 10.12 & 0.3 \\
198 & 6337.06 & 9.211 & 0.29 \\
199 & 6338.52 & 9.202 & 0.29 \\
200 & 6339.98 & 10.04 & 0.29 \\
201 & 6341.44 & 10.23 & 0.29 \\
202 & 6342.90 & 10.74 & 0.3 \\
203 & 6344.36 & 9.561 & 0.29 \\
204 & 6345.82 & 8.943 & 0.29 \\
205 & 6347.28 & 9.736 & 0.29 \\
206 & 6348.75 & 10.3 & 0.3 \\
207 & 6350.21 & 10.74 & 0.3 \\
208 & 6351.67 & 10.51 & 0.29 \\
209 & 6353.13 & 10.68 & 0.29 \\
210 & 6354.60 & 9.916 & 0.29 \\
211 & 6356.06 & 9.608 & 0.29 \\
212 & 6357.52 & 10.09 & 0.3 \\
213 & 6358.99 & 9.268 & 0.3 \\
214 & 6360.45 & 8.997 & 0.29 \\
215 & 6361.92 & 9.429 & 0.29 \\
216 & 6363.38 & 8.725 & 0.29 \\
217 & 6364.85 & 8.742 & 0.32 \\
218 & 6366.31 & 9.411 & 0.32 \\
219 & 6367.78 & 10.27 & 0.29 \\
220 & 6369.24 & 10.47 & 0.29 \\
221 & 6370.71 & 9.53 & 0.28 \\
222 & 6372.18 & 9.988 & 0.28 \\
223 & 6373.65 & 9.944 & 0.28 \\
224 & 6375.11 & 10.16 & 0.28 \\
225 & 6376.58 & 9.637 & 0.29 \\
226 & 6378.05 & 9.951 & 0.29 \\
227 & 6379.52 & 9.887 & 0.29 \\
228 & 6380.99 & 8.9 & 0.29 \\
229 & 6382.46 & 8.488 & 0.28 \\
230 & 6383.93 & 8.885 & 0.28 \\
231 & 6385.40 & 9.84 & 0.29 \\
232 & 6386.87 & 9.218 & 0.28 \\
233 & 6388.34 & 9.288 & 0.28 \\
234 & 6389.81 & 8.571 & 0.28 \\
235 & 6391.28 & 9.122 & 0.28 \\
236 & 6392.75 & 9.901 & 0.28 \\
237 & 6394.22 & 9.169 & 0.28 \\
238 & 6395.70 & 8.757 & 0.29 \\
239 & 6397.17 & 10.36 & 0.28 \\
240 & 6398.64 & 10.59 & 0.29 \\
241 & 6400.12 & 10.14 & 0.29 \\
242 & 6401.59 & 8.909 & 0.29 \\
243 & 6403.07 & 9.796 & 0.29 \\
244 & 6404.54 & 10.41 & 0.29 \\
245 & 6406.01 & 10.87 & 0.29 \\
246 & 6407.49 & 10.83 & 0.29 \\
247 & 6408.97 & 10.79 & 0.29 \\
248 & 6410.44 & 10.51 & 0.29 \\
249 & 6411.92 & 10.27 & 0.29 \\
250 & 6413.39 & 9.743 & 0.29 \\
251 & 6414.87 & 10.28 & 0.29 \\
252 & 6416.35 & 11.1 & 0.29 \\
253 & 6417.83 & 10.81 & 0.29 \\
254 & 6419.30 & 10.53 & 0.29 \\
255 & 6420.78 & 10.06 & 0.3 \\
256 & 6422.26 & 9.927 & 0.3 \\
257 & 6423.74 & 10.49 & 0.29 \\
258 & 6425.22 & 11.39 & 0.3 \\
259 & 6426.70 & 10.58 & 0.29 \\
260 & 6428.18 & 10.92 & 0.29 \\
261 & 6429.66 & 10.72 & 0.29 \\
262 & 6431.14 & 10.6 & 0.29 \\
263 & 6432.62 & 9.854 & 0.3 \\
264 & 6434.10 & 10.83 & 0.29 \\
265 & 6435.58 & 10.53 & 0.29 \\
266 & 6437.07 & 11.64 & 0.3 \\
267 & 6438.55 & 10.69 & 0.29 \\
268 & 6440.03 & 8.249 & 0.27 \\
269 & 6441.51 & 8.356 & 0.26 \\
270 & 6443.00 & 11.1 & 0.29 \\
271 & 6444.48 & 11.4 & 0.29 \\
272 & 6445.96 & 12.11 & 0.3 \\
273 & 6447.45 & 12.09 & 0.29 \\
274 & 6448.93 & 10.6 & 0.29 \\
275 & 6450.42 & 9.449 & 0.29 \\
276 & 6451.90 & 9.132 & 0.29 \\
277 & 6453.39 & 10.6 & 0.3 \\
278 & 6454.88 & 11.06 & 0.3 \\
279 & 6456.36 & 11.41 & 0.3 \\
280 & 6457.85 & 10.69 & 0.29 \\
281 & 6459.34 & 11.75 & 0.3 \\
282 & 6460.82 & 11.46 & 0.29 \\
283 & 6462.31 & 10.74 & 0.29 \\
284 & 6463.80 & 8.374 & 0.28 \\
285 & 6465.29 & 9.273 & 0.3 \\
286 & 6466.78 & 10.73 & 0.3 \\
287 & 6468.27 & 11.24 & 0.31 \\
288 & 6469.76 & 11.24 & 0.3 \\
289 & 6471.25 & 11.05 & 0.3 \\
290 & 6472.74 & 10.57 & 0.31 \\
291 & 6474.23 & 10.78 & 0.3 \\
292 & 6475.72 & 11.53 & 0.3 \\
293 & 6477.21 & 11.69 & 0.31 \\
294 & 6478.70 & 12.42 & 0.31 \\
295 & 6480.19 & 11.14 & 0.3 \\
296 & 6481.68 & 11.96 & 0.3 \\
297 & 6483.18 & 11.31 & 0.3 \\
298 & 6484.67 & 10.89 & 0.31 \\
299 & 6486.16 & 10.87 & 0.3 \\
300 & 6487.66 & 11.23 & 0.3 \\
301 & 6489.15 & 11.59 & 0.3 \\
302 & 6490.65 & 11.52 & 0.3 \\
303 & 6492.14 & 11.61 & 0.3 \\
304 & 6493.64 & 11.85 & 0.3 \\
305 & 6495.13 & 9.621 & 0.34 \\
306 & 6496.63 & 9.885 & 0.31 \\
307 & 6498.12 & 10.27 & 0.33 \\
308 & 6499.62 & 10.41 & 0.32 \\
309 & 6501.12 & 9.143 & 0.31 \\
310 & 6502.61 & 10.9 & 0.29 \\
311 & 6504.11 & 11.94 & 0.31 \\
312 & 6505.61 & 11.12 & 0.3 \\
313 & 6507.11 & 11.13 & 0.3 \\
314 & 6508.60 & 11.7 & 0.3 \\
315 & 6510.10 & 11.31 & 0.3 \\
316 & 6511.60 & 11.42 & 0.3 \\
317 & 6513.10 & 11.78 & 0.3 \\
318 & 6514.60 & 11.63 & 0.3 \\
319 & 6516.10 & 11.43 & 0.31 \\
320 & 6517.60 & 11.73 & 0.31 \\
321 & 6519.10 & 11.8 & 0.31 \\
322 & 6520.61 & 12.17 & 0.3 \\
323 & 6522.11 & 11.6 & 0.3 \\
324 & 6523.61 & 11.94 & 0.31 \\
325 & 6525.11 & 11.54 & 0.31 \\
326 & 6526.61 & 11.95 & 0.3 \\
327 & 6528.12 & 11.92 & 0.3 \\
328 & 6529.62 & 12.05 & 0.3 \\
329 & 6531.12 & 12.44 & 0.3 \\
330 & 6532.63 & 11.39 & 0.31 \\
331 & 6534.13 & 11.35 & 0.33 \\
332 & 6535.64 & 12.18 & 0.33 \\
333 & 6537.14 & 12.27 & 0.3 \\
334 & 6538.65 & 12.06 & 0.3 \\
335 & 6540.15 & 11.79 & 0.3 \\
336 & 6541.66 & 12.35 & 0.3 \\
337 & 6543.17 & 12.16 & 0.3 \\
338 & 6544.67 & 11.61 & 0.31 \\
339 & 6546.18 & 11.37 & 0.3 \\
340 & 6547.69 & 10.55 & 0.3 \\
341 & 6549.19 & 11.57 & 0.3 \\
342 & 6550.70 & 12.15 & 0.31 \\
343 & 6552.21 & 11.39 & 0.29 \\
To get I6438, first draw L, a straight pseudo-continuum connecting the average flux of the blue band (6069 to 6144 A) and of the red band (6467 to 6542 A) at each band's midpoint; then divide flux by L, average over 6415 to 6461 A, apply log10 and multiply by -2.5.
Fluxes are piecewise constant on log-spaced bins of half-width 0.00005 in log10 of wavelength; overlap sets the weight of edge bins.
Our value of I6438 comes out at 0.053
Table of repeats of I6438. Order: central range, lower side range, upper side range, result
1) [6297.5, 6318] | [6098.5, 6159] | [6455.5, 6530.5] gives 0.12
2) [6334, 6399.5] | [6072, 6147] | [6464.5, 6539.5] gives 0.13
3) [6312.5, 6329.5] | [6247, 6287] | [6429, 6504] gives -0.07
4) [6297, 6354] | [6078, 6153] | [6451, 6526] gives 0.09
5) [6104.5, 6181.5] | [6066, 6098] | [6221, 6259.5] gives 0.01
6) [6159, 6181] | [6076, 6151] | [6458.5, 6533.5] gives 0.28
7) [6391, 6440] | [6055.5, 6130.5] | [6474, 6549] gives 0.08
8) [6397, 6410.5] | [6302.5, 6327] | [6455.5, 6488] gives 0.01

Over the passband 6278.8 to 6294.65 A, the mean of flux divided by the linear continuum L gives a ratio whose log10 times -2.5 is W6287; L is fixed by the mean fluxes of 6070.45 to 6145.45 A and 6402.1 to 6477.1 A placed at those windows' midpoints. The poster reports 0.13 mag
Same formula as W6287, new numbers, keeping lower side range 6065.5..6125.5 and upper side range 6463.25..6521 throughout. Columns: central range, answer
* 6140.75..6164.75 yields 0.07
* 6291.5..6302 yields 0.15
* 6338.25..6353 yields 0.06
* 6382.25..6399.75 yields 0.15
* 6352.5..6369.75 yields 0.12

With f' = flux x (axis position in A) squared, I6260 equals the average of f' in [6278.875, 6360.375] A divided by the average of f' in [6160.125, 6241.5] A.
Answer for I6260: 1.22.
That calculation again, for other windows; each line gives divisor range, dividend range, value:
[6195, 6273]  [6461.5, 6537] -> 1.49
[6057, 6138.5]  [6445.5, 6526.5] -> 1.26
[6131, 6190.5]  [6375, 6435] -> 1.19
